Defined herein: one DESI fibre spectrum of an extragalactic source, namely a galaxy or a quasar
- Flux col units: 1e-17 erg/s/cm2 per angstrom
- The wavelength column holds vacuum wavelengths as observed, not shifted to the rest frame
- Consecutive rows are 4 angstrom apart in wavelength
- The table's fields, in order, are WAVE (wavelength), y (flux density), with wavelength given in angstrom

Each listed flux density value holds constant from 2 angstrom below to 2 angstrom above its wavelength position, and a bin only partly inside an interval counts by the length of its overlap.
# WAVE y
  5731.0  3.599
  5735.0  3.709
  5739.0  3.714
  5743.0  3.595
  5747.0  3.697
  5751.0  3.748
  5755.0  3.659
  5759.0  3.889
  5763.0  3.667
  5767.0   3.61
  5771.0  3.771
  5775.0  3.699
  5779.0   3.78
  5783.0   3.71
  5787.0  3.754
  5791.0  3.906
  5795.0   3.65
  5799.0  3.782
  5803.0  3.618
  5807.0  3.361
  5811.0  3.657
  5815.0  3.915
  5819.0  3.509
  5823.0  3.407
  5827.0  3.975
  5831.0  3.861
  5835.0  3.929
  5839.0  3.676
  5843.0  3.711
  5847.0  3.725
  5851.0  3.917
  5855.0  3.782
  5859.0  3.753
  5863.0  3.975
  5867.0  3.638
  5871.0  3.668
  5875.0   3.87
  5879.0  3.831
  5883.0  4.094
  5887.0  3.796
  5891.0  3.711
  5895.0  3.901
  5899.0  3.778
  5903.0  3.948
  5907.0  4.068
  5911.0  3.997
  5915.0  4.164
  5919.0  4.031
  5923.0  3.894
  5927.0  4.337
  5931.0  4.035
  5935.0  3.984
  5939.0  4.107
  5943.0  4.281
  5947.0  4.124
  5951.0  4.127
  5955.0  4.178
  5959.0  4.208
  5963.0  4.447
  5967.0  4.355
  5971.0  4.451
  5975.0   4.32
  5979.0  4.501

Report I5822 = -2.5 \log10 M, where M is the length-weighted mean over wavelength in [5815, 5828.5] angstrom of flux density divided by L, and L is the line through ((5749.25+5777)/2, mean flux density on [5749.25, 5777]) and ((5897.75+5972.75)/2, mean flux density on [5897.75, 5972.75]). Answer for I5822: 0.06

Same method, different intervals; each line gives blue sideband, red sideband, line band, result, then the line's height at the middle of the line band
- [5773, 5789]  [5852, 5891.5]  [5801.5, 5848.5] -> 0.02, 3.78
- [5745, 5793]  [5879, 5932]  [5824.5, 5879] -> 0.02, 3.88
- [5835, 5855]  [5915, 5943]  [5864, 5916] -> 0.02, 3.94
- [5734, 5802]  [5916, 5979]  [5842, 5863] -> 0.04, 3.95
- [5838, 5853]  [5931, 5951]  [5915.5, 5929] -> -0.01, 4.05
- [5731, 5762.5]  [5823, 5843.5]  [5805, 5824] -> 0.06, 3.78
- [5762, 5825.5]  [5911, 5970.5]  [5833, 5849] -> 0.02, 3.83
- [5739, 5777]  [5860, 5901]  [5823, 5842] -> -0.01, 3.78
